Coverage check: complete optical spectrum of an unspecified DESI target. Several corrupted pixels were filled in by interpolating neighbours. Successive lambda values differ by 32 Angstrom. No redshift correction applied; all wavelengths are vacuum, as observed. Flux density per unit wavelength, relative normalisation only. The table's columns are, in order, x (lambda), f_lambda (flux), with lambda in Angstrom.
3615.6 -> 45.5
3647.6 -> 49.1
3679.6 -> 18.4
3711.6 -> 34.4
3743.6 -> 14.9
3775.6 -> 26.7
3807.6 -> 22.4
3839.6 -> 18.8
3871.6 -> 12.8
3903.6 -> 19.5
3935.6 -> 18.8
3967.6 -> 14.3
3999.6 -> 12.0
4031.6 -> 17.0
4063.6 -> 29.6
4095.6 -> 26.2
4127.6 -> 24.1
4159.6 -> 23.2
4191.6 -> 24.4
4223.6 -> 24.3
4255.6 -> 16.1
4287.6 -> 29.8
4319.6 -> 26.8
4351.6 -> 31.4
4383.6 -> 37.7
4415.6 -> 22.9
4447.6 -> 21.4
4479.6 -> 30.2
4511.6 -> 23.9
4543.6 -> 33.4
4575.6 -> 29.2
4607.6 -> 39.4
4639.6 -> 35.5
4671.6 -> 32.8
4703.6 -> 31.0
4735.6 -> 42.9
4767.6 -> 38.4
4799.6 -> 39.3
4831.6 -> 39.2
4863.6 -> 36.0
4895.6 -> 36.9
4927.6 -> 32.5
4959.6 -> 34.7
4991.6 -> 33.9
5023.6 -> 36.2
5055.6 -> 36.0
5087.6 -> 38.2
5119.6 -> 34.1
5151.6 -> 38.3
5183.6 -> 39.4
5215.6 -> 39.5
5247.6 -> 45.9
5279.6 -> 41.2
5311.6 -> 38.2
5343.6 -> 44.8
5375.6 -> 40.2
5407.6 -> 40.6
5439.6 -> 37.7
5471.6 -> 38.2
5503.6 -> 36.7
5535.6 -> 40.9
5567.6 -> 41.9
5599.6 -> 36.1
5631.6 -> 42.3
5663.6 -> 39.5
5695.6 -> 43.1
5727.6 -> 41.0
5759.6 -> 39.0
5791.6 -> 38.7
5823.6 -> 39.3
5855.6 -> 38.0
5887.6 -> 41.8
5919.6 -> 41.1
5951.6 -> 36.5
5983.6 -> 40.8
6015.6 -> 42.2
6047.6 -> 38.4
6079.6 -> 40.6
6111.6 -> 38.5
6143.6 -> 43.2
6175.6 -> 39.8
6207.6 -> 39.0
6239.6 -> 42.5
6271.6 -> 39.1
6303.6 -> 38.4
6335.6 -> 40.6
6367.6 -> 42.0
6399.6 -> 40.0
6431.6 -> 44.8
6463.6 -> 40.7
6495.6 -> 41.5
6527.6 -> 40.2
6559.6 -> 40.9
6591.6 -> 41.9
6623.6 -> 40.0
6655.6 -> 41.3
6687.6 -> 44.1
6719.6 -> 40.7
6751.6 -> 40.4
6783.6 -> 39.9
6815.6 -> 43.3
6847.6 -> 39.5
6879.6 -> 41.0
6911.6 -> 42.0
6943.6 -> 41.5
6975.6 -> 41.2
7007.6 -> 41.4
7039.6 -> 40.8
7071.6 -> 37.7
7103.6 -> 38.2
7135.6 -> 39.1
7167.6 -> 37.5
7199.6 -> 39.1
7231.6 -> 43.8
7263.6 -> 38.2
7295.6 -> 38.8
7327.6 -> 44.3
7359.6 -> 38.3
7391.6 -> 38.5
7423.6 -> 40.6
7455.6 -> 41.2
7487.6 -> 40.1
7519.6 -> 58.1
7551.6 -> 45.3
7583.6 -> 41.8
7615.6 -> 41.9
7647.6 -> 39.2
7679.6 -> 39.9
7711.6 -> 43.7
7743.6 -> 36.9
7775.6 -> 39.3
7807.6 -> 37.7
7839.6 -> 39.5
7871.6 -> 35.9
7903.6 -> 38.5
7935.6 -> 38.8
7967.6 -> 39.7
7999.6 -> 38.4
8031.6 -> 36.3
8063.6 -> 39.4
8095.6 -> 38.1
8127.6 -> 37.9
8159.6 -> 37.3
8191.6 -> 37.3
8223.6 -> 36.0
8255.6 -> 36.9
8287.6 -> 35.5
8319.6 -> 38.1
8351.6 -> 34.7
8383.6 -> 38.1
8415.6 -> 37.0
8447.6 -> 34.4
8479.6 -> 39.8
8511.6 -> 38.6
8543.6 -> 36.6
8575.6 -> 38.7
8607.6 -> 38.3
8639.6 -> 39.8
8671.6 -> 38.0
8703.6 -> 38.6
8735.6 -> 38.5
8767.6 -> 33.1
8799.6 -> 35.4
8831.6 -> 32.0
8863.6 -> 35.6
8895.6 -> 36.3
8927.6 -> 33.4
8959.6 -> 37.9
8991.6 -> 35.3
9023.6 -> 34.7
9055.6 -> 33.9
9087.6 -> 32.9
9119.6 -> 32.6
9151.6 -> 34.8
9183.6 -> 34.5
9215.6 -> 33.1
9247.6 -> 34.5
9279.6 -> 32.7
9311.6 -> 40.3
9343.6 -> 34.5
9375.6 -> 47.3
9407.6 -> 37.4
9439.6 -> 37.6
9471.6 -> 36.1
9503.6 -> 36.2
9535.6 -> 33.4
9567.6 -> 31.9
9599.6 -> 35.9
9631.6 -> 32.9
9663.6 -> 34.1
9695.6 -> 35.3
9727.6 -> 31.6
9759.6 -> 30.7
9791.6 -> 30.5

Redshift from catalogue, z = 0.15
